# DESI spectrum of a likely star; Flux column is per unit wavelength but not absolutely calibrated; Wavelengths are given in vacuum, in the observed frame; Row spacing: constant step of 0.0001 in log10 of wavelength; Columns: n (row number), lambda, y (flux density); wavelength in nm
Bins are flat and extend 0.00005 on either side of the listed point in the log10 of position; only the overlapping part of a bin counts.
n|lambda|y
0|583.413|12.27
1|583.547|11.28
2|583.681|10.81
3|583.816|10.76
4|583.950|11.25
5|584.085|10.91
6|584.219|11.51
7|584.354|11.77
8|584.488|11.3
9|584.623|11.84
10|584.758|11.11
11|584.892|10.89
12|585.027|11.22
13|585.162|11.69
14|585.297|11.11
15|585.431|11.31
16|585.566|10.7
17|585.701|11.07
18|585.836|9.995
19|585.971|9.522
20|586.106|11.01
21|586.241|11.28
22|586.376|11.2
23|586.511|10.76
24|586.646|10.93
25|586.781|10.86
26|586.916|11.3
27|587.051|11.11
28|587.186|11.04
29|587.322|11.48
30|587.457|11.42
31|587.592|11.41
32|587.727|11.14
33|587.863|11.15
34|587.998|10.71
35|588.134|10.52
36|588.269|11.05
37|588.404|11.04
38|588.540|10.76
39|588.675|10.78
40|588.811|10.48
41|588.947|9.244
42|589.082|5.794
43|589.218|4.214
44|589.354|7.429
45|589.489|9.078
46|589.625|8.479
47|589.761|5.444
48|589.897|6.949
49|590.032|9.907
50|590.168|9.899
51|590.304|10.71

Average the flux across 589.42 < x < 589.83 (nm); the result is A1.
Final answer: 7.67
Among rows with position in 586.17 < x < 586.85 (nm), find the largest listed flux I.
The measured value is 11.28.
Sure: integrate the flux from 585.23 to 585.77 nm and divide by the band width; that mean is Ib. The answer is 11.1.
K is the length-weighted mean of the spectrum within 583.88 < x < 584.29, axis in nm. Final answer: 11.2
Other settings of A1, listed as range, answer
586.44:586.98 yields 11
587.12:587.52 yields 11.3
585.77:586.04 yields 9.76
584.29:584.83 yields 11.5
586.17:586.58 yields 11.1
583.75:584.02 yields 11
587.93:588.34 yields 10.8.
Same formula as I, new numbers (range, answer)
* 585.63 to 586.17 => 11.07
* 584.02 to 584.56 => 11.77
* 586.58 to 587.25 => 11.3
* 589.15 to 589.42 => 7.429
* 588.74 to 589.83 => 10.48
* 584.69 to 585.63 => 11.69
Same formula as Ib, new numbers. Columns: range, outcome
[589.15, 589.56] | 6.92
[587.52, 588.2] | 11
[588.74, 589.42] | 7.44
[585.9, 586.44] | 10.7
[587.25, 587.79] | 11.4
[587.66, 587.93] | 11.1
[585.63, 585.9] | 10.5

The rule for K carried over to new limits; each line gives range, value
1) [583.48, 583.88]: 11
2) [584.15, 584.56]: 11.5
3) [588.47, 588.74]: 10.8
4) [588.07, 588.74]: 10.8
